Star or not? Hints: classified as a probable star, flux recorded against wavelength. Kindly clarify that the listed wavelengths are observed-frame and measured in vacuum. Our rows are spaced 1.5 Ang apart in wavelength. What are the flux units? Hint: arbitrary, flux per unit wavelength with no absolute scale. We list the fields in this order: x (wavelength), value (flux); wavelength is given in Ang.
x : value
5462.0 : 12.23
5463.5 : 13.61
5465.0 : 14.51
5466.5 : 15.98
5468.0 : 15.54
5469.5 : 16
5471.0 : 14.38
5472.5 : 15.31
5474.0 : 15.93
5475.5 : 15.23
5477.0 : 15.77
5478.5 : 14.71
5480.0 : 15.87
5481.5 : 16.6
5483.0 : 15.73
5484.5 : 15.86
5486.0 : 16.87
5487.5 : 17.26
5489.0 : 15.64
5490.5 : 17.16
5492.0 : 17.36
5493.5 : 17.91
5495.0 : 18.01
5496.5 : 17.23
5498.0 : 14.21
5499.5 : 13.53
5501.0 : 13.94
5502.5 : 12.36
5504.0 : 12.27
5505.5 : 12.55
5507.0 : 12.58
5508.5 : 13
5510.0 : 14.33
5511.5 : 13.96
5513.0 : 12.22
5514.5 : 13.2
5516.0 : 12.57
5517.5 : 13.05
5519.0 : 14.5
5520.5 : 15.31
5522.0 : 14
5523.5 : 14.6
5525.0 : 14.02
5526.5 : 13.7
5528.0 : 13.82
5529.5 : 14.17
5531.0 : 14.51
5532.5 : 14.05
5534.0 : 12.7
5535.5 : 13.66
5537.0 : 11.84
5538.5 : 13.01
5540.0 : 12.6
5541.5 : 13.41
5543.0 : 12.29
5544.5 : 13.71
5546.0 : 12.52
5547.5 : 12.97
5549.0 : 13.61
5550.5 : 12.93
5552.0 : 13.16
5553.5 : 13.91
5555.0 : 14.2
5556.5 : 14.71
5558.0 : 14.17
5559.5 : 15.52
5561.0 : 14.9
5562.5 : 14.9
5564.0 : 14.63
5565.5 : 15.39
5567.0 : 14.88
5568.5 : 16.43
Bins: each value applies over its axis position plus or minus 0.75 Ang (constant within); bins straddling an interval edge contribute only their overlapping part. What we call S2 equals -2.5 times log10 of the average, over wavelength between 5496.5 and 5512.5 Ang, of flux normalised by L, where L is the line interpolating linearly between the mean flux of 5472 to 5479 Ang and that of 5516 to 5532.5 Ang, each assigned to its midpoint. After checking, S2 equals 0.09 mag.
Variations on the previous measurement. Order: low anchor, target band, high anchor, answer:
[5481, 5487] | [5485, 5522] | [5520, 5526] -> 0.06 mag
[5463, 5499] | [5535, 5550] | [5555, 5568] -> 0.17 mag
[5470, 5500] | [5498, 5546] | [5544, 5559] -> 0.10 mag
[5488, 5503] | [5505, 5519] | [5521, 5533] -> 0.14 mag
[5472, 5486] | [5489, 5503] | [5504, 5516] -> -0.11 mag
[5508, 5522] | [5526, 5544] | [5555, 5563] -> 0.06 mag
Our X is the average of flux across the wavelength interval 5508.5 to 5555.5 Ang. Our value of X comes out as 13.5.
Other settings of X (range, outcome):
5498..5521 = 13.3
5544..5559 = 13.6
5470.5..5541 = 14.5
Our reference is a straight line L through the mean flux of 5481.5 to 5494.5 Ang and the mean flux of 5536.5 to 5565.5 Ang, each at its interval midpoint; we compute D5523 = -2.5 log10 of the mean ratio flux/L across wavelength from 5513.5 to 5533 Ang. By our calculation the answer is 0.08 mag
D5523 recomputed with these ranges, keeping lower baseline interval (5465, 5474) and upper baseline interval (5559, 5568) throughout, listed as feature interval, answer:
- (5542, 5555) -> 0.15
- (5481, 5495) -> -0.10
